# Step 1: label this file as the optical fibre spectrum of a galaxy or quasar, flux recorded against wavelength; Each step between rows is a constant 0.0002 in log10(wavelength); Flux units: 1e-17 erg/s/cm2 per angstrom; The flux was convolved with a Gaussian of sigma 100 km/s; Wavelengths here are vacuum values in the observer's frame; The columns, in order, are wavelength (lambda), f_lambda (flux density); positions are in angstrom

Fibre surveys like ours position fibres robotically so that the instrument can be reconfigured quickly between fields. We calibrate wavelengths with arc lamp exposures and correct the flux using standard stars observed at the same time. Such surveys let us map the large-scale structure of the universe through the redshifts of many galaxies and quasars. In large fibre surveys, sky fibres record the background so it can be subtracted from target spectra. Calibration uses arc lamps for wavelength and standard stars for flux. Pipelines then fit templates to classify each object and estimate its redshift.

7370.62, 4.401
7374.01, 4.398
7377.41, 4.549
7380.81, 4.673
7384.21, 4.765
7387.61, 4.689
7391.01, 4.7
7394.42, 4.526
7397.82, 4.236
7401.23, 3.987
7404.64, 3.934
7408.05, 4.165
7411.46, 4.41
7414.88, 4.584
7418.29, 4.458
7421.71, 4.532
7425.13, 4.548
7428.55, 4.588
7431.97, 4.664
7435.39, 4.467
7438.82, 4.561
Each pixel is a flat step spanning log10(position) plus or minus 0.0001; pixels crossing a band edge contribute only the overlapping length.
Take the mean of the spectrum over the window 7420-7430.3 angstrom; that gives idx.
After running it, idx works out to 4.56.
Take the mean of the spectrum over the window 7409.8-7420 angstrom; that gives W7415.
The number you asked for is 4.48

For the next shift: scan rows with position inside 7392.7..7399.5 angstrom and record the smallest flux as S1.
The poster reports 4.236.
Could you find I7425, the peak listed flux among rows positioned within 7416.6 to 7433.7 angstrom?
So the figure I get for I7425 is 4.664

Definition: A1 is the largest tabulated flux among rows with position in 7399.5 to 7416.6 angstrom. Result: 4.584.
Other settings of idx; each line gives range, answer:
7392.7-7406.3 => 4.17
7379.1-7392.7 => 4.71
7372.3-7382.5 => 4.54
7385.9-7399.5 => 4.54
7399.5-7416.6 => 4.22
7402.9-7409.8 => 4.05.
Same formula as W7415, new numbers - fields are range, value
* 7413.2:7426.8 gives 4.53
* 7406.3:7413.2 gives 4.28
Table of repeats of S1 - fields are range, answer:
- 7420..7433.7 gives 4.532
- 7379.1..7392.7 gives 4.673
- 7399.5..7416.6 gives 3.934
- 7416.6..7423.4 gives 4.458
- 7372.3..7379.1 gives 4.398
